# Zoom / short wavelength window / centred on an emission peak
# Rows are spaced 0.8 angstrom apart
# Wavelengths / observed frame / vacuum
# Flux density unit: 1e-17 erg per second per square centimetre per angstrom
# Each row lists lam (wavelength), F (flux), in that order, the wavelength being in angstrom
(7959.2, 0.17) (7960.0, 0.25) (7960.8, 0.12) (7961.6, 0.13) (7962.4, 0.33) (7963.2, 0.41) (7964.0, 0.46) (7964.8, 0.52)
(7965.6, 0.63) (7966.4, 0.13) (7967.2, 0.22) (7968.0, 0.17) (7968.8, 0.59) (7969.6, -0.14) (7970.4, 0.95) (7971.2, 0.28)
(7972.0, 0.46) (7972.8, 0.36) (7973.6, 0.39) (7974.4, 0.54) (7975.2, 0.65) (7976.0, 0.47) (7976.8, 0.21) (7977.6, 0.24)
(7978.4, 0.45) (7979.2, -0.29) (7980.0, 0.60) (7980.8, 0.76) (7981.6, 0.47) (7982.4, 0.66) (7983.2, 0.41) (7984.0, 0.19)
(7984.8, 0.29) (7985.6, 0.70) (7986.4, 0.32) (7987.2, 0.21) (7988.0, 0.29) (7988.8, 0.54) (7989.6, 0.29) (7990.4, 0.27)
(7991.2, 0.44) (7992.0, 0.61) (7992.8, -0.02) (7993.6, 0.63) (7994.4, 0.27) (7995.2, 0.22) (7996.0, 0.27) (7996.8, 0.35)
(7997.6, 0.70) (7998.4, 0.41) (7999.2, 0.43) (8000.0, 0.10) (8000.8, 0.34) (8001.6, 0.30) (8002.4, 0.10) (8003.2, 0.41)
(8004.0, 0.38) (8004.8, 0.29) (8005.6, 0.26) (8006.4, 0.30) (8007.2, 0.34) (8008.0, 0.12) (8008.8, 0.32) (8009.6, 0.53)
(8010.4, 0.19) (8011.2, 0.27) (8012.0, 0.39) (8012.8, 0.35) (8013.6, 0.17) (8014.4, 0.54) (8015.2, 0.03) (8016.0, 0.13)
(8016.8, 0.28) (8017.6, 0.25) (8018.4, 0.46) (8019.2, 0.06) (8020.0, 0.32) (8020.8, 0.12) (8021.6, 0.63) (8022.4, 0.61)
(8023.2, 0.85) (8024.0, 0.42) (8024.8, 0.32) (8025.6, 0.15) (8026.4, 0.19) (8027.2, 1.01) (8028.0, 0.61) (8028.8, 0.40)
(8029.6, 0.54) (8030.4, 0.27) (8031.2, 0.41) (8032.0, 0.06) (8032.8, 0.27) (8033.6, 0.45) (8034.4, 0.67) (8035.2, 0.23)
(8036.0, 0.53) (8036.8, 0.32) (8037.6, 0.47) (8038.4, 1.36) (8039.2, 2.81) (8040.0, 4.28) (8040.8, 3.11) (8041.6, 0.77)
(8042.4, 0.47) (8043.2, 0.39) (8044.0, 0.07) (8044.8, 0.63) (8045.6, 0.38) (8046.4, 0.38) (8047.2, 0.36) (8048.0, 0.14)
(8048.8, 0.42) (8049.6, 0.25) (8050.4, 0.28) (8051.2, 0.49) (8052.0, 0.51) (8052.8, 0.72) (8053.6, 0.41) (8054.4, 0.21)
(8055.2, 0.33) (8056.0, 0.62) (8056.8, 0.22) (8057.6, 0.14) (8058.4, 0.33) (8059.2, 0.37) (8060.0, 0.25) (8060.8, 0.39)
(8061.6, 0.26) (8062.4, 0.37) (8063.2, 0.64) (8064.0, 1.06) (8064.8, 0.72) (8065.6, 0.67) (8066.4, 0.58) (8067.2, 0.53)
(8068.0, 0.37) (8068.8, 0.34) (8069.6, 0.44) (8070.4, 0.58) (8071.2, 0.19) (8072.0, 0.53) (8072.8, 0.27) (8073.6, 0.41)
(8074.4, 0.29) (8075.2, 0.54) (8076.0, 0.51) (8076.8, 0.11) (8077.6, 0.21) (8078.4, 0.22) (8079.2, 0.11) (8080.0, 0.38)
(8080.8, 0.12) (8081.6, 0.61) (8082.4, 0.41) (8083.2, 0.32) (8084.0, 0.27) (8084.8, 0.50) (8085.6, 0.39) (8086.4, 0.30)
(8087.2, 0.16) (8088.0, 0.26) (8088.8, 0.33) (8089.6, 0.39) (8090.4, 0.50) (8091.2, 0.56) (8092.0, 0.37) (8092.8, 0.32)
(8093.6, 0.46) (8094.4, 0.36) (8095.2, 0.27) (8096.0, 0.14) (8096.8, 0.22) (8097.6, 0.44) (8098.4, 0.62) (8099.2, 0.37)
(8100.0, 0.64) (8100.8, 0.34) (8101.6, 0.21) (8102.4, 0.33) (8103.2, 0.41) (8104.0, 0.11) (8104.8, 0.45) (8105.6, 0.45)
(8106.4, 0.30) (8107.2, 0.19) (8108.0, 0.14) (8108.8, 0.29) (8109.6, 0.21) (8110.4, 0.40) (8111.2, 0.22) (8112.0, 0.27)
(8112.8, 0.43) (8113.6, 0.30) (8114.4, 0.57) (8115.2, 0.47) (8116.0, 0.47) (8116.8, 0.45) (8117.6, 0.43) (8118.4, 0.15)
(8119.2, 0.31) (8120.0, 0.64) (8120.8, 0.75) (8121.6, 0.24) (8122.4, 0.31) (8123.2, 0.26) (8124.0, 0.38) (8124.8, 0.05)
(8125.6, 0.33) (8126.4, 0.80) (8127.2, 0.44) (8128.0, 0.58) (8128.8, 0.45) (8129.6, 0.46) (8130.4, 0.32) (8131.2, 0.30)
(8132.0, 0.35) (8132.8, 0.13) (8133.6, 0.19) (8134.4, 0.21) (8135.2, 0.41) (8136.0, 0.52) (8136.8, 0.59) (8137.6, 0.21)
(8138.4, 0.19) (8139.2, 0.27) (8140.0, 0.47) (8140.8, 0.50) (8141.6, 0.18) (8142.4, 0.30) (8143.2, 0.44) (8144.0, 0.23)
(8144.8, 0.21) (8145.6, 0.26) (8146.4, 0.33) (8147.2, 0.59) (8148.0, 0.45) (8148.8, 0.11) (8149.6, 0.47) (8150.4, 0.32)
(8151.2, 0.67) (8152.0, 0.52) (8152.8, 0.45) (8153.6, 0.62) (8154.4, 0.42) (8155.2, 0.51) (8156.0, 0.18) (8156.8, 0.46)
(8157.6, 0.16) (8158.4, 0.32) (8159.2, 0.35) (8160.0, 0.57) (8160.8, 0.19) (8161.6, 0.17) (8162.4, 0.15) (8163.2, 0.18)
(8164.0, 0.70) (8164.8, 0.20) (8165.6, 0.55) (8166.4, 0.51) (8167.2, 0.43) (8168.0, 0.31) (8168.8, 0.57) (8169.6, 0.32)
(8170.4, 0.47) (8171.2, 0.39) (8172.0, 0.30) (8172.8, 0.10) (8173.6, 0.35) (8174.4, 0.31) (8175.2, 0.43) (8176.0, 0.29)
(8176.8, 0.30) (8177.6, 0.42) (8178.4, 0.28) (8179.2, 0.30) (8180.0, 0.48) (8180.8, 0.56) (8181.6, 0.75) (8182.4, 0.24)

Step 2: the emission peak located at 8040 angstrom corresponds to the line H-alpha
